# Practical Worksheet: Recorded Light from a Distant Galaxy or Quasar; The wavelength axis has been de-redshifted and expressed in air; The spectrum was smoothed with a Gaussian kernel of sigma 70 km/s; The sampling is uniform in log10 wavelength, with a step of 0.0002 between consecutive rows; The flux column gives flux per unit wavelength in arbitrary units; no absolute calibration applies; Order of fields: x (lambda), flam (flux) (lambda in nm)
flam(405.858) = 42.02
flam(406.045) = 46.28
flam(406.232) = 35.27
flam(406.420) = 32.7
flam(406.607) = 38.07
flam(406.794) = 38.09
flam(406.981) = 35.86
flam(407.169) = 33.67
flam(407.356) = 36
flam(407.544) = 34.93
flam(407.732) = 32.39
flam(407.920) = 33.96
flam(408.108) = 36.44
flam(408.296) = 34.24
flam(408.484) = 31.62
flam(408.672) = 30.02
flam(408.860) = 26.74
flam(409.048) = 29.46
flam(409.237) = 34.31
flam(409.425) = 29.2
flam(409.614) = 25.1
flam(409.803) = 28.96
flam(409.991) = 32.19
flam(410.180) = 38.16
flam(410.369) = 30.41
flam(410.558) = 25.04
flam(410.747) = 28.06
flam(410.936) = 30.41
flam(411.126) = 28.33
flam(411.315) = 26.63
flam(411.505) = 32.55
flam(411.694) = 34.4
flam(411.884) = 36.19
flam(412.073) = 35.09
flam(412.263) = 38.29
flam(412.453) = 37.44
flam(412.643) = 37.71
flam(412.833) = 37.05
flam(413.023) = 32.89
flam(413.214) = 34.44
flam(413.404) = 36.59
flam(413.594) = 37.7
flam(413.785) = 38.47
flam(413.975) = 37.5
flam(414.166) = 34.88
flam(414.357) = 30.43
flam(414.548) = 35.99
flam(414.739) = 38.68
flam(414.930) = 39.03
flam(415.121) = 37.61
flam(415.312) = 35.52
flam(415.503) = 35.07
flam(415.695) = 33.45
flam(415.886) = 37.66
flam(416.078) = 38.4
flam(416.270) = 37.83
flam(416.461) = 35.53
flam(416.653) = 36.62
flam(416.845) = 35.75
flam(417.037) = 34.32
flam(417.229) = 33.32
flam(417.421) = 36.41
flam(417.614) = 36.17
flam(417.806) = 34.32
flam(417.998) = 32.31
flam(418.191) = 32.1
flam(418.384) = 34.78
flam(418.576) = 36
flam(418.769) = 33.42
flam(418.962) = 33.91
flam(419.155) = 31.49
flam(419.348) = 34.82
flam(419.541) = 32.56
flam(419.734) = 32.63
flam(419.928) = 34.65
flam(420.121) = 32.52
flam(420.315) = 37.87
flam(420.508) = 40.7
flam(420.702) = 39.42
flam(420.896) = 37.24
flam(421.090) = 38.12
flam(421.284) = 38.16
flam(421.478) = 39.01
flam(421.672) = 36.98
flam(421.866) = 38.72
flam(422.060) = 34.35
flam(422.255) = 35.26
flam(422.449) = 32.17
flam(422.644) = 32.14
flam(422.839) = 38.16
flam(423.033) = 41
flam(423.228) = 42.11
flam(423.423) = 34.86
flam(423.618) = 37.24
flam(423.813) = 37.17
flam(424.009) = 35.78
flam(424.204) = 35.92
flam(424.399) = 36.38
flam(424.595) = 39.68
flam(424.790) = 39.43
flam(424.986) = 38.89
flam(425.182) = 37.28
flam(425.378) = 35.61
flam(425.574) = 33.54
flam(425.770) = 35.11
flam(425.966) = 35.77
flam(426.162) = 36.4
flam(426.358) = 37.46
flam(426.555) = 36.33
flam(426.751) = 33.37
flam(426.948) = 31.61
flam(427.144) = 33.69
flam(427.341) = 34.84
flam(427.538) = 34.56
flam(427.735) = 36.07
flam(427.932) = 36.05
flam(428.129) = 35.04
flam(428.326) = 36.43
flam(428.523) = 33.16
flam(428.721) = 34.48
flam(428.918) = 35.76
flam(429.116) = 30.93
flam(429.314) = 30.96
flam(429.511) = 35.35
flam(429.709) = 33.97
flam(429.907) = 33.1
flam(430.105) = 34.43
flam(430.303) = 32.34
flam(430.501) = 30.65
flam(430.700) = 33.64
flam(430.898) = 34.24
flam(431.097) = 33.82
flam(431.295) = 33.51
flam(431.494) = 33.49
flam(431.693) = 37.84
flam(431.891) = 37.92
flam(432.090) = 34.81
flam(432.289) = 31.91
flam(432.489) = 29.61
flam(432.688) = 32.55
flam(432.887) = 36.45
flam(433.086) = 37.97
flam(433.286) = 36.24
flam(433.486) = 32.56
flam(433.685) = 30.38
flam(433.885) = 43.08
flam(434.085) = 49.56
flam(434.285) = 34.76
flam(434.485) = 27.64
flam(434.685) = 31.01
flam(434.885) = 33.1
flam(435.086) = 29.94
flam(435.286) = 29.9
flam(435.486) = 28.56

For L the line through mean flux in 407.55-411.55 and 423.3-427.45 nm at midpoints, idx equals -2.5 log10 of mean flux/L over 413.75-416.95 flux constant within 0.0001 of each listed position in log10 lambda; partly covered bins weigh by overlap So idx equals -0.12 mag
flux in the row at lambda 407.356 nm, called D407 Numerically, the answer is 36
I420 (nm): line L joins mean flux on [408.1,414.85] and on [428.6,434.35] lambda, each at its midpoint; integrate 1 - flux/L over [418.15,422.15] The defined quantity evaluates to -0.232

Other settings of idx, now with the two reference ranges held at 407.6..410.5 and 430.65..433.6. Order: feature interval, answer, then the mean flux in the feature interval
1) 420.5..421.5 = -0.17 mag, 38.6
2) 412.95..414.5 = -0.11 mag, 35.4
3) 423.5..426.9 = -0.09 mag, 36.5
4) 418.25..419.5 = -0.04 mag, 34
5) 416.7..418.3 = -0.06 mag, 34.4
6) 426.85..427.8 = -0.01 mag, 34.1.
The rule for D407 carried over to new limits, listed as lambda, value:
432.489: 29.61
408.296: 34.24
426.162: 36.4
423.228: 42.11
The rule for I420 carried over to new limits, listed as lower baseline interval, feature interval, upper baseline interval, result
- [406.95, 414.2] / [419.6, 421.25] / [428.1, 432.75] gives -0.16 nm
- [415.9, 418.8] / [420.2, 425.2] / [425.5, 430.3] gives -0.37 nm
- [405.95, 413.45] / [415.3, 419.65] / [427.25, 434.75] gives -0.14 nm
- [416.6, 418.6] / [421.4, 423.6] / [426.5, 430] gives -0.15 nm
